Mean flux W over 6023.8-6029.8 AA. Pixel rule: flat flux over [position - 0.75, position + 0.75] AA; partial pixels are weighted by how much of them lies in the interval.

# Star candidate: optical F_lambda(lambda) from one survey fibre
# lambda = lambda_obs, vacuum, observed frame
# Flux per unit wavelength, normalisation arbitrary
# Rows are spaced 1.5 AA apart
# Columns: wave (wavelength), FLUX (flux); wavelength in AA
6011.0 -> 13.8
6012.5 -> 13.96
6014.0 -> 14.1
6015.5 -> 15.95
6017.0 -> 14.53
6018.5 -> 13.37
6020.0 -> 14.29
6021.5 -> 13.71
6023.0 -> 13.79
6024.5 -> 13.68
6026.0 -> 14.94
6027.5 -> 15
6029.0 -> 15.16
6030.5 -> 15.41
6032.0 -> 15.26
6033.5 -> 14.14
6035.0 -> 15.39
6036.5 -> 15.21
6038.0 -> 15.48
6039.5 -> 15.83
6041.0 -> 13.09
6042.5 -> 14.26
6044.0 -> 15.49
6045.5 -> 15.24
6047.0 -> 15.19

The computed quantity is 14.7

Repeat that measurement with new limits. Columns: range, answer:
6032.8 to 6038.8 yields 15.1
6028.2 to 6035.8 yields 15.1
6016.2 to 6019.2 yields 14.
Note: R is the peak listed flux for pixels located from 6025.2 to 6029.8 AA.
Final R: 15.16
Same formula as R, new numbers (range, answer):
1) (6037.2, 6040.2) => 15.83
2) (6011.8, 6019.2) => 15.95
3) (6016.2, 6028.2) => 15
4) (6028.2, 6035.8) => 15.41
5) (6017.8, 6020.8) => 14.29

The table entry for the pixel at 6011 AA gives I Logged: 13.8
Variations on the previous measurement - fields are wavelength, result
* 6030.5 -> 15.41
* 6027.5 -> 15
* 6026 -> 14.94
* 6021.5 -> 13.71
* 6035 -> 15.39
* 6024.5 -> 13.68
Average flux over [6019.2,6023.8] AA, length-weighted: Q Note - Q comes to 13.9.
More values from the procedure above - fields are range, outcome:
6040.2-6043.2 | 13.7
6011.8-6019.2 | 14.4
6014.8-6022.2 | 14.4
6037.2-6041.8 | 14.8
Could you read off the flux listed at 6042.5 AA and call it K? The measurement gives 14.26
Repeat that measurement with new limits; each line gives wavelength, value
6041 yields 13.09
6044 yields 15.49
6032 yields 15.26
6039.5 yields 15.83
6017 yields 14.53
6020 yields 14.29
